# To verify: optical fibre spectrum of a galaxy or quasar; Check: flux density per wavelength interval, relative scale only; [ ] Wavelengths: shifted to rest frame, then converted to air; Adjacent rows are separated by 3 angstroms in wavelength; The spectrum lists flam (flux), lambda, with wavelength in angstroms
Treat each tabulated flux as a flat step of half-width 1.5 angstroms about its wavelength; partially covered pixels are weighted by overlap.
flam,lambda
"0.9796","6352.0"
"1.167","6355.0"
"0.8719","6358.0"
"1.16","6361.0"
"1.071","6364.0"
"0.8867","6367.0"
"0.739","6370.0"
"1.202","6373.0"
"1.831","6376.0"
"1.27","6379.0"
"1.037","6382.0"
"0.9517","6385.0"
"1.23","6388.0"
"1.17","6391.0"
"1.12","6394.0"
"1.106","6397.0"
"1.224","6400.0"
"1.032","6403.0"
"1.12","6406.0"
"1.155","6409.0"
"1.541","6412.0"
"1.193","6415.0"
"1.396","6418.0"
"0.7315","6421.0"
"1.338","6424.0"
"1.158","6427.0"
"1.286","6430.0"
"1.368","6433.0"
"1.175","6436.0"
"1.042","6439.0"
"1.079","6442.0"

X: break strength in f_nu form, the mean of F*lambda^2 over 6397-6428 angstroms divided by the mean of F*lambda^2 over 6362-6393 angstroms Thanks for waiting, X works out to 1.1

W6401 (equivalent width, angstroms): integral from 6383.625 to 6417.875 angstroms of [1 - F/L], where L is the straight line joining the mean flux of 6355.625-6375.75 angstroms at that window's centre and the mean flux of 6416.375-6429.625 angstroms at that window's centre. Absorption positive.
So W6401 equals -1.7 angstroms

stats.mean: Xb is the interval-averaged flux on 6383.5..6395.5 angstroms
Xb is 1.12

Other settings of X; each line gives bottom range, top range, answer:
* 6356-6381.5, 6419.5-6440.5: 1.05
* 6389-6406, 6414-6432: 1.06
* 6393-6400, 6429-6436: 1.15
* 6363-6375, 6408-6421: 1.27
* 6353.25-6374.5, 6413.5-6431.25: 1.19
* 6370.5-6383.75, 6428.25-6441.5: 0.96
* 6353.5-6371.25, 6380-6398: 1.13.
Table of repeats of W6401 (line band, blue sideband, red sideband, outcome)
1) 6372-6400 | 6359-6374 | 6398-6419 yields -2.8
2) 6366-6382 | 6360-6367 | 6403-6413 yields -1.1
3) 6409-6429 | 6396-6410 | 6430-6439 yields -0.7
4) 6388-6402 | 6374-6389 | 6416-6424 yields 0.6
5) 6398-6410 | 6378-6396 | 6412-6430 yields 0.4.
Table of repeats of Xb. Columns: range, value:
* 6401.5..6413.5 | 1.21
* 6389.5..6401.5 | 1.16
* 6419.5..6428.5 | 1.08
